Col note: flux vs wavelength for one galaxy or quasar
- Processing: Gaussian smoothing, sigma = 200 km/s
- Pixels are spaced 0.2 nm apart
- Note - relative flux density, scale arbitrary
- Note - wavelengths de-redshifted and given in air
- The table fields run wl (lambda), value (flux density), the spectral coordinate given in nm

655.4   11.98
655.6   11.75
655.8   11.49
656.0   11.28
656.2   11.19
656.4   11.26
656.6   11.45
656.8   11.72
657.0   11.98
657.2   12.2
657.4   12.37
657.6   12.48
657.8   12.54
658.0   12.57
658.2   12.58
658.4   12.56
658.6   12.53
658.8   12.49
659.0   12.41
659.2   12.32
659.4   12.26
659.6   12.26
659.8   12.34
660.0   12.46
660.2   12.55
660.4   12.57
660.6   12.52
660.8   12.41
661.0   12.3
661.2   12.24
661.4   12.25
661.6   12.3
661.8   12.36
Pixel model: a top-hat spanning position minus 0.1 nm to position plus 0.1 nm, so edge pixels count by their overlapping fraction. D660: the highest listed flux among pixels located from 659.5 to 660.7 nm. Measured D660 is 12.57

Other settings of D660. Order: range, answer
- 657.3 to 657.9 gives 12.54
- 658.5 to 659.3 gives 12.53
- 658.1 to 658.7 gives 12.58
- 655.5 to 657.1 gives 11.98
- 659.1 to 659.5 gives 12.32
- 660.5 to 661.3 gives 12.52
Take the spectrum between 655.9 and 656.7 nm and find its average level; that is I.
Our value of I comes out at 11.3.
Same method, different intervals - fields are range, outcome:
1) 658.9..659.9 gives 12.3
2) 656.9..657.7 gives 12.3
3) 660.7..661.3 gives 12.3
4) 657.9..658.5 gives 12.6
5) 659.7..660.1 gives 12.4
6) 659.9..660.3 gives 12.5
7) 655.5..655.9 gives 11.6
